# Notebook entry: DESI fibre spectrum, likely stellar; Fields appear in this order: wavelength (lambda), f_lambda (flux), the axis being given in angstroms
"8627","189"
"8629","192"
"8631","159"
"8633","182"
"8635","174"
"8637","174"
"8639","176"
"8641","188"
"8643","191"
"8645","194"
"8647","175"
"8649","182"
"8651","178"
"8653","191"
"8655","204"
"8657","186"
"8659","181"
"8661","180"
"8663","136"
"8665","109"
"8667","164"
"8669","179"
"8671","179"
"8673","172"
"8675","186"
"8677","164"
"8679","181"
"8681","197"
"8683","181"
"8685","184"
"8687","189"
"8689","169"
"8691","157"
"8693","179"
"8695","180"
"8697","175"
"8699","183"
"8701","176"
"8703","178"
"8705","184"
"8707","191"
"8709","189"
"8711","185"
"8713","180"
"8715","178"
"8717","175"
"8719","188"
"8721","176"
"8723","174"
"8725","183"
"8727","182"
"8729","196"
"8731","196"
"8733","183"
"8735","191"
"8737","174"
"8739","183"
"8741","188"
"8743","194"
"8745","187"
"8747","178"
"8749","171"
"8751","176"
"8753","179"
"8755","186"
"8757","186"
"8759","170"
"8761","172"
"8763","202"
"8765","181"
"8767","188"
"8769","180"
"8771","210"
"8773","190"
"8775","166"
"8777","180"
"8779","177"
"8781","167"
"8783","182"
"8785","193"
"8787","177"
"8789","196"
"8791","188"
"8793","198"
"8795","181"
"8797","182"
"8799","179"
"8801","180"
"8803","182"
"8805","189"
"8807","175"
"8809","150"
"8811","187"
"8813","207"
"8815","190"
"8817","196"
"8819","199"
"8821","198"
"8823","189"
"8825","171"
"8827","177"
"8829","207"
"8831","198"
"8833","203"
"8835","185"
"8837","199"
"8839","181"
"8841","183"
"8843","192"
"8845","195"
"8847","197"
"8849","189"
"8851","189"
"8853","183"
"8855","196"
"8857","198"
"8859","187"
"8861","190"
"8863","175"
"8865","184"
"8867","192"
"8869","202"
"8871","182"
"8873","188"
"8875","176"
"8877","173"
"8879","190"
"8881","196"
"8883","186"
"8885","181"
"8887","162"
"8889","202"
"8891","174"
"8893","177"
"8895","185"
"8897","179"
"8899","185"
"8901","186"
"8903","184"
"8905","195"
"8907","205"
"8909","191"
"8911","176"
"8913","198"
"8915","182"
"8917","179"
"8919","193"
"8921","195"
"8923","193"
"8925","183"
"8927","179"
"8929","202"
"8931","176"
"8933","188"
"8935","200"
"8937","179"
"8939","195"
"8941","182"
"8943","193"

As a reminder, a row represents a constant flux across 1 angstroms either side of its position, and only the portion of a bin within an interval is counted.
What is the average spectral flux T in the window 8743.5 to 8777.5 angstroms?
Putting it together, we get 183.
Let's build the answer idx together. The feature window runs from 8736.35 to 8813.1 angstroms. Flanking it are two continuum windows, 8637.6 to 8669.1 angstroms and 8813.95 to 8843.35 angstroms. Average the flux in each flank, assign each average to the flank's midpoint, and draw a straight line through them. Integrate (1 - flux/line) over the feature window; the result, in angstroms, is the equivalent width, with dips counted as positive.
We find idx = 1.6 angstroms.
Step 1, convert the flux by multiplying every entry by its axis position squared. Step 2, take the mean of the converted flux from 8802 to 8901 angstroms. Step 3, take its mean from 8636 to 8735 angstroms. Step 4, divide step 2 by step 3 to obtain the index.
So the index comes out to 1.08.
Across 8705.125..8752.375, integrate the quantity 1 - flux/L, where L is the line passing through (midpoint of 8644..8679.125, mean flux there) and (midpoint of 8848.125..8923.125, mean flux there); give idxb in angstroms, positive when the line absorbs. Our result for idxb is -1.4 angstroms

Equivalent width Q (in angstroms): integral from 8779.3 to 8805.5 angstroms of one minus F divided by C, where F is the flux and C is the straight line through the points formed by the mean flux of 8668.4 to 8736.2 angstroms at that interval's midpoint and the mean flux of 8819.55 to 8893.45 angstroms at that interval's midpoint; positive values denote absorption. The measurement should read 0.2 angstroms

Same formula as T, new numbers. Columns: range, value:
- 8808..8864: 190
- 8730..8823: 184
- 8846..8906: 186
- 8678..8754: 182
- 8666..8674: 174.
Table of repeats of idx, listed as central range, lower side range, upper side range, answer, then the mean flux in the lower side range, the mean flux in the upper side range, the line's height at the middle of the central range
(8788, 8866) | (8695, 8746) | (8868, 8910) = -1.5 angstroms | 183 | 186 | 185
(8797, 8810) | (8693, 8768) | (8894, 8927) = 0.6 angstroms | 183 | 188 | 185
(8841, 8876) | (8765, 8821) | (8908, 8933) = -0.5 angstroms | 185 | 187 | 186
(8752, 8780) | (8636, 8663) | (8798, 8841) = 0.4 angstroms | 183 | 188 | 186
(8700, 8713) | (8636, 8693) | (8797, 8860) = -0.3 angstroms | 177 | 189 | 180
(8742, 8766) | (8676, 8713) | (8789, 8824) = 0.2 angstroms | 180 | 187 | 184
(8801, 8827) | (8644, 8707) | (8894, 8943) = -0.3 angstroms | 177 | 188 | 183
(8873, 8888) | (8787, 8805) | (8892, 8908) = 0.5 angstroms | 185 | 187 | 187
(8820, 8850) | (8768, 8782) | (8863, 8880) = -1.2 angstroms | 181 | 185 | 184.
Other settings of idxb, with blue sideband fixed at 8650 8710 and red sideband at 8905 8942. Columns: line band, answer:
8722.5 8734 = -0.5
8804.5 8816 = 0.0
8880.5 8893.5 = 0.3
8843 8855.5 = -0.4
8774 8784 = 0.4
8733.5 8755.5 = -0.3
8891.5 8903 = 0.3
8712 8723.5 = 0.0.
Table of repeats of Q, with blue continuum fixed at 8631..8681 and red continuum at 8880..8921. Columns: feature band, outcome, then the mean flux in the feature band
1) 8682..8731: -0.72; 181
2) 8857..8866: -0.05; 186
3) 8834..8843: -0.20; 188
